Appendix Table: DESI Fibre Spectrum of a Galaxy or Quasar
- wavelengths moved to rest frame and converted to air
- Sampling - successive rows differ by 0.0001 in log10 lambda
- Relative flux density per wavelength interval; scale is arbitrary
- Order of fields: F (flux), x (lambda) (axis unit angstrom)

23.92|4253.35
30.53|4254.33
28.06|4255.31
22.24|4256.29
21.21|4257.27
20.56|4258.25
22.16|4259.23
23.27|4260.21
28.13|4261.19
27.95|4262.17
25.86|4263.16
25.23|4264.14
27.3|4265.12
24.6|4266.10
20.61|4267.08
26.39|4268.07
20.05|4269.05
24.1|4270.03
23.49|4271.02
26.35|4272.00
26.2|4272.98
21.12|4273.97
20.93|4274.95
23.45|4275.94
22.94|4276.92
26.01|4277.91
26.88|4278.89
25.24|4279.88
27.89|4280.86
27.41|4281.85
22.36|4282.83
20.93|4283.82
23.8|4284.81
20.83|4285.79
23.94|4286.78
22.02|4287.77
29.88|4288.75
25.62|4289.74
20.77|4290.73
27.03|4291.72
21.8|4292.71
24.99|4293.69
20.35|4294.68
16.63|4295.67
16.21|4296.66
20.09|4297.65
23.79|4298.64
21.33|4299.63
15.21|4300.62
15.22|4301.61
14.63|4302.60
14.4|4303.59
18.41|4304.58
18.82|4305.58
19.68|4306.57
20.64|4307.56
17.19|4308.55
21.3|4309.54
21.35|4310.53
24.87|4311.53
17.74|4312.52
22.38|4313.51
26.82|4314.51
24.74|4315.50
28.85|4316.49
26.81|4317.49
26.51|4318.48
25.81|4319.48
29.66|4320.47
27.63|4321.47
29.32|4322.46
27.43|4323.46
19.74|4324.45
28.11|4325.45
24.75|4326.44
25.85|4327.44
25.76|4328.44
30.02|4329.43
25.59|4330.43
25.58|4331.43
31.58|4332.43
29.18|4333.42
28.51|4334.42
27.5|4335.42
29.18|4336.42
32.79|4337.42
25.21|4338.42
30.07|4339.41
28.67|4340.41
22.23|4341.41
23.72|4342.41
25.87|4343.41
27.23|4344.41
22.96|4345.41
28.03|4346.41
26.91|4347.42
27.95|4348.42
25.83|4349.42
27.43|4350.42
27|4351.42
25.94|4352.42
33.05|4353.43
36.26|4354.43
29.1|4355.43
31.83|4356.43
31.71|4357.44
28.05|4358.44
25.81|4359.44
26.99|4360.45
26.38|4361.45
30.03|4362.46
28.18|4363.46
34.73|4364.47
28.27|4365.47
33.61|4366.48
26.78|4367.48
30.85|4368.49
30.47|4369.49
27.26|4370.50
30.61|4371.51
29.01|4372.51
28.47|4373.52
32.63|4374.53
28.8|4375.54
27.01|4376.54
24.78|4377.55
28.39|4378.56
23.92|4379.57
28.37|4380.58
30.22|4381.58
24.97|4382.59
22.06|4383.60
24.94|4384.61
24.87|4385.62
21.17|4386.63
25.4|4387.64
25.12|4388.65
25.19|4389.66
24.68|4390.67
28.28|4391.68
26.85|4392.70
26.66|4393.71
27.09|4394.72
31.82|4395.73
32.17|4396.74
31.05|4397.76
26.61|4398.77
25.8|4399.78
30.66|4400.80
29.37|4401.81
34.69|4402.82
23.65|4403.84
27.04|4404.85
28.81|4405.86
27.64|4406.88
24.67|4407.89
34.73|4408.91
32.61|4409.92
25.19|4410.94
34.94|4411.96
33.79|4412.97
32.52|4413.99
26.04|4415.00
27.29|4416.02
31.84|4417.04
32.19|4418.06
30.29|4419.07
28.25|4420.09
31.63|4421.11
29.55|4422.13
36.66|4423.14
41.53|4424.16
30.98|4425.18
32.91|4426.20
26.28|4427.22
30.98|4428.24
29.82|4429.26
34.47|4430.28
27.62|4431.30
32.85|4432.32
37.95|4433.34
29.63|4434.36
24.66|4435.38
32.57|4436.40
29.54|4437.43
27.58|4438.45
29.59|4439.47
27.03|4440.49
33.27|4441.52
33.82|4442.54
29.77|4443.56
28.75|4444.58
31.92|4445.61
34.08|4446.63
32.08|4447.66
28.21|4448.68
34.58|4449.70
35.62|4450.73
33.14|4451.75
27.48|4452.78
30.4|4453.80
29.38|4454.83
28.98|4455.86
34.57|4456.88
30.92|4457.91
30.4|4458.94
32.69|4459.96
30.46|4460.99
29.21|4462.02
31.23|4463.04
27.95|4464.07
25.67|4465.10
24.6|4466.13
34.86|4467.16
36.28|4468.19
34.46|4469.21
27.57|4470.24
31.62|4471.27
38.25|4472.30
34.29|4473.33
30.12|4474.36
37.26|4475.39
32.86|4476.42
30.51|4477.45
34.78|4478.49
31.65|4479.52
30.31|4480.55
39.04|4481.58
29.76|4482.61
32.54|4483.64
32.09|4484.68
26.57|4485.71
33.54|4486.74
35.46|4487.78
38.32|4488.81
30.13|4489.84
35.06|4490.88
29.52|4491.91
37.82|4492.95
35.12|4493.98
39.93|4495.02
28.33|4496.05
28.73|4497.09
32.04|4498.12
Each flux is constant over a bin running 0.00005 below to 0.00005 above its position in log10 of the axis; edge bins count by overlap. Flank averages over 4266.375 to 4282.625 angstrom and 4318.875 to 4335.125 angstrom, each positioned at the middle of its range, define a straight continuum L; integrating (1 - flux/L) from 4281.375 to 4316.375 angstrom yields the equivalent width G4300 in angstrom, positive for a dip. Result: 5.85 angstrom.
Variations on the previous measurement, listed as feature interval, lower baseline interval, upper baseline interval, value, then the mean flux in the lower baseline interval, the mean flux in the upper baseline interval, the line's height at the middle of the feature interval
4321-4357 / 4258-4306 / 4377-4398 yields -4.1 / 22.7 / 26.5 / 24.8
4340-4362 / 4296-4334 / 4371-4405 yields -2.1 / 23.2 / 27.4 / 25.3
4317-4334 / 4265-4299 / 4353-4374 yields -0.1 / 23.4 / 29.9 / 26.9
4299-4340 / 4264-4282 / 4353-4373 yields 4.6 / 24.5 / 29.9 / 27.3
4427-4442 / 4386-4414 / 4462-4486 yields -0.1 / 28.4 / 31.9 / 30.1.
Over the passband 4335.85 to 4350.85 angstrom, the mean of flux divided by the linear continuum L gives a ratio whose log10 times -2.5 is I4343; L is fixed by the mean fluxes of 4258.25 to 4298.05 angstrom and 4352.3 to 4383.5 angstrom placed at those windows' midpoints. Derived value 0.03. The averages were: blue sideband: 23.7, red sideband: 29.1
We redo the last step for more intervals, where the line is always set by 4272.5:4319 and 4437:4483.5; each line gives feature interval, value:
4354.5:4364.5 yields -0.14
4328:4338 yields -0.17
